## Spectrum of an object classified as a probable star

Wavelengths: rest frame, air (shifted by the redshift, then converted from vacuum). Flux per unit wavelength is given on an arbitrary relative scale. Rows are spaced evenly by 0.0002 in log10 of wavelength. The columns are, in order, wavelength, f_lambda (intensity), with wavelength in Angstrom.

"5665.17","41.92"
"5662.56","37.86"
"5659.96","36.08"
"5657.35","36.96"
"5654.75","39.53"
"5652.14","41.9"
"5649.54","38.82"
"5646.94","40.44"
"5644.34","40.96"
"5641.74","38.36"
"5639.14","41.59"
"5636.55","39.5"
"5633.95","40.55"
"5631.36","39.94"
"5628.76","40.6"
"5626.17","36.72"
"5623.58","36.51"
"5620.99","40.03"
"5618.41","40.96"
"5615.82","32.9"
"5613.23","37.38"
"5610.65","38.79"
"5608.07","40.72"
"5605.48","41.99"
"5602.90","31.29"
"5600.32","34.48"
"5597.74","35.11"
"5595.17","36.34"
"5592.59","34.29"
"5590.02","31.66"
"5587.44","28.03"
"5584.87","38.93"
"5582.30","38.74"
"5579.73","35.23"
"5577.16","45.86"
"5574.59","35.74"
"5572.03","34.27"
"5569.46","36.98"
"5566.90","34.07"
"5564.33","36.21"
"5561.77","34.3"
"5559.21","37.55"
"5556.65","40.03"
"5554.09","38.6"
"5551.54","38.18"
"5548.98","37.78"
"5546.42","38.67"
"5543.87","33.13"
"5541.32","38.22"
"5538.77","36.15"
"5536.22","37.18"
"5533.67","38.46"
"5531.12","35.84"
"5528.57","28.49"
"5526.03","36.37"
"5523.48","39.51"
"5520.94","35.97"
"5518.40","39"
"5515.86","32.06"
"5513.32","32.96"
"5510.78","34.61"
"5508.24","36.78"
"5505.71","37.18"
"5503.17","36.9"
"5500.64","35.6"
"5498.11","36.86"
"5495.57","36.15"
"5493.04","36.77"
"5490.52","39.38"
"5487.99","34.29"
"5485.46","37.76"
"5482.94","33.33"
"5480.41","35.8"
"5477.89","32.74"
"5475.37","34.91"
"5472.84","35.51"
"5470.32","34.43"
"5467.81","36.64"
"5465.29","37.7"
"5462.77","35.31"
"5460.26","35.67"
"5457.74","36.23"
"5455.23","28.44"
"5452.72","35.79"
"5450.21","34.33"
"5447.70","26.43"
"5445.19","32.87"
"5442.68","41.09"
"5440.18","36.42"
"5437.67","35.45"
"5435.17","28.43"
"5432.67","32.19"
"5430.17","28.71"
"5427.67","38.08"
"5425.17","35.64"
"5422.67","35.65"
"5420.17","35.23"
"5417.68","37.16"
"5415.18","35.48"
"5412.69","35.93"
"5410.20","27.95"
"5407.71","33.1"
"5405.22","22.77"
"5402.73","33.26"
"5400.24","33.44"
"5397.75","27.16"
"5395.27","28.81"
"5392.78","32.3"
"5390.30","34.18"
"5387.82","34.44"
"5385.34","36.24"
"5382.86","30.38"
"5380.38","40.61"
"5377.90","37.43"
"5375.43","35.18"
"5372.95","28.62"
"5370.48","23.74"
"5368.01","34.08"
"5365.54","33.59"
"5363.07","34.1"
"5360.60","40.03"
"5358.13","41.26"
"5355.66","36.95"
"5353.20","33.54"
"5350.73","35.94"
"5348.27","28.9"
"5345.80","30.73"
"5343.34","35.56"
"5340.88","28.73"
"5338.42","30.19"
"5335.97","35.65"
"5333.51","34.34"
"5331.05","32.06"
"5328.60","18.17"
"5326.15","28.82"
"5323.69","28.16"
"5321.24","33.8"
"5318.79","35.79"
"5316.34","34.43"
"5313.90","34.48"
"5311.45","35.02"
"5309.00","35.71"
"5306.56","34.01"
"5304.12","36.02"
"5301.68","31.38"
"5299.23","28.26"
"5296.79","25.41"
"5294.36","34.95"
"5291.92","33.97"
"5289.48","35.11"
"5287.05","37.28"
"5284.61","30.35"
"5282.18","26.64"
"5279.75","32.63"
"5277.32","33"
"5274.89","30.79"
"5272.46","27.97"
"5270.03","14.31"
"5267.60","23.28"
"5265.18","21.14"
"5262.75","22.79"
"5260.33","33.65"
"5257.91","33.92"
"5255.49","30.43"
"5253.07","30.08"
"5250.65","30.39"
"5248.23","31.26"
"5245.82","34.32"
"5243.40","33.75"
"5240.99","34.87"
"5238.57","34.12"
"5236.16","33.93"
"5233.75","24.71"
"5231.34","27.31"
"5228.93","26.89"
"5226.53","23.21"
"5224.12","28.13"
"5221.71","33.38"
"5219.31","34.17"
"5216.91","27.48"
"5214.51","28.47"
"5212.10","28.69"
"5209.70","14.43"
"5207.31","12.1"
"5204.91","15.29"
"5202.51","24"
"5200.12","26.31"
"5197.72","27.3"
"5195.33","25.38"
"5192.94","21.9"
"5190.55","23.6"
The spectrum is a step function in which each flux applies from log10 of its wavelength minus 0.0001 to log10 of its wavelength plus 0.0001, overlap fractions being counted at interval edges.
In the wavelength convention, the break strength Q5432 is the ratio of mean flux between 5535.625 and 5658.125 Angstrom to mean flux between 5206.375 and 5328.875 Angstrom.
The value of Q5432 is 1.26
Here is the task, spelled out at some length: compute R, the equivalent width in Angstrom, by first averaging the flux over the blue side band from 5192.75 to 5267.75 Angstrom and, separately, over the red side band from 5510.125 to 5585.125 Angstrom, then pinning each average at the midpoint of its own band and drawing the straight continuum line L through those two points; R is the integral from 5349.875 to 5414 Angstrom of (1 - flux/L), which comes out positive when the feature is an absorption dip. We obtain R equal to -2.8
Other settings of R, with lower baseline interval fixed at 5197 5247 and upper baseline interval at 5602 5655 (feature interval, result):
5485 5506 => -0.9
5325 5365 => -2.5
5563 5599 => 1.8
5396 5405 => 0.6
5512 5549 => 0.3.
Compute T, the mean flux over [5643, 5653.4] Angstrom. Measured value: 40.5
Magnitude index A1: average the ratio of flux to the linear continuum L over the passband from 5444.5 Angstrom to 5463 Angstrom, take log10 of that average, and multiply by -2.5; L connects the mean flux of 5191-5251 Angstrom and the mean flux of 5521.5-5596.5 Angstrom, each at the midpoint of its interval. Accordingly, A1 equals 0.02 mag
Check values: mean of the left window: 27.2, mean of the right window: 36.4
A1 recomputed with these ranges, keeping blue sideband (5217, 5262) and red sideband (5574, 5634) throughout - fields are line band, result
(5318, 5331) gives 0.12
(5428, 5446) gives 0.01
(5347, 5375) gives -0.03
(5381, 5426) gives 0.03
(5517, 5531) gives 0.00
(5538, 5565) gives -0.03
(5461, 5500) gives -0.02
